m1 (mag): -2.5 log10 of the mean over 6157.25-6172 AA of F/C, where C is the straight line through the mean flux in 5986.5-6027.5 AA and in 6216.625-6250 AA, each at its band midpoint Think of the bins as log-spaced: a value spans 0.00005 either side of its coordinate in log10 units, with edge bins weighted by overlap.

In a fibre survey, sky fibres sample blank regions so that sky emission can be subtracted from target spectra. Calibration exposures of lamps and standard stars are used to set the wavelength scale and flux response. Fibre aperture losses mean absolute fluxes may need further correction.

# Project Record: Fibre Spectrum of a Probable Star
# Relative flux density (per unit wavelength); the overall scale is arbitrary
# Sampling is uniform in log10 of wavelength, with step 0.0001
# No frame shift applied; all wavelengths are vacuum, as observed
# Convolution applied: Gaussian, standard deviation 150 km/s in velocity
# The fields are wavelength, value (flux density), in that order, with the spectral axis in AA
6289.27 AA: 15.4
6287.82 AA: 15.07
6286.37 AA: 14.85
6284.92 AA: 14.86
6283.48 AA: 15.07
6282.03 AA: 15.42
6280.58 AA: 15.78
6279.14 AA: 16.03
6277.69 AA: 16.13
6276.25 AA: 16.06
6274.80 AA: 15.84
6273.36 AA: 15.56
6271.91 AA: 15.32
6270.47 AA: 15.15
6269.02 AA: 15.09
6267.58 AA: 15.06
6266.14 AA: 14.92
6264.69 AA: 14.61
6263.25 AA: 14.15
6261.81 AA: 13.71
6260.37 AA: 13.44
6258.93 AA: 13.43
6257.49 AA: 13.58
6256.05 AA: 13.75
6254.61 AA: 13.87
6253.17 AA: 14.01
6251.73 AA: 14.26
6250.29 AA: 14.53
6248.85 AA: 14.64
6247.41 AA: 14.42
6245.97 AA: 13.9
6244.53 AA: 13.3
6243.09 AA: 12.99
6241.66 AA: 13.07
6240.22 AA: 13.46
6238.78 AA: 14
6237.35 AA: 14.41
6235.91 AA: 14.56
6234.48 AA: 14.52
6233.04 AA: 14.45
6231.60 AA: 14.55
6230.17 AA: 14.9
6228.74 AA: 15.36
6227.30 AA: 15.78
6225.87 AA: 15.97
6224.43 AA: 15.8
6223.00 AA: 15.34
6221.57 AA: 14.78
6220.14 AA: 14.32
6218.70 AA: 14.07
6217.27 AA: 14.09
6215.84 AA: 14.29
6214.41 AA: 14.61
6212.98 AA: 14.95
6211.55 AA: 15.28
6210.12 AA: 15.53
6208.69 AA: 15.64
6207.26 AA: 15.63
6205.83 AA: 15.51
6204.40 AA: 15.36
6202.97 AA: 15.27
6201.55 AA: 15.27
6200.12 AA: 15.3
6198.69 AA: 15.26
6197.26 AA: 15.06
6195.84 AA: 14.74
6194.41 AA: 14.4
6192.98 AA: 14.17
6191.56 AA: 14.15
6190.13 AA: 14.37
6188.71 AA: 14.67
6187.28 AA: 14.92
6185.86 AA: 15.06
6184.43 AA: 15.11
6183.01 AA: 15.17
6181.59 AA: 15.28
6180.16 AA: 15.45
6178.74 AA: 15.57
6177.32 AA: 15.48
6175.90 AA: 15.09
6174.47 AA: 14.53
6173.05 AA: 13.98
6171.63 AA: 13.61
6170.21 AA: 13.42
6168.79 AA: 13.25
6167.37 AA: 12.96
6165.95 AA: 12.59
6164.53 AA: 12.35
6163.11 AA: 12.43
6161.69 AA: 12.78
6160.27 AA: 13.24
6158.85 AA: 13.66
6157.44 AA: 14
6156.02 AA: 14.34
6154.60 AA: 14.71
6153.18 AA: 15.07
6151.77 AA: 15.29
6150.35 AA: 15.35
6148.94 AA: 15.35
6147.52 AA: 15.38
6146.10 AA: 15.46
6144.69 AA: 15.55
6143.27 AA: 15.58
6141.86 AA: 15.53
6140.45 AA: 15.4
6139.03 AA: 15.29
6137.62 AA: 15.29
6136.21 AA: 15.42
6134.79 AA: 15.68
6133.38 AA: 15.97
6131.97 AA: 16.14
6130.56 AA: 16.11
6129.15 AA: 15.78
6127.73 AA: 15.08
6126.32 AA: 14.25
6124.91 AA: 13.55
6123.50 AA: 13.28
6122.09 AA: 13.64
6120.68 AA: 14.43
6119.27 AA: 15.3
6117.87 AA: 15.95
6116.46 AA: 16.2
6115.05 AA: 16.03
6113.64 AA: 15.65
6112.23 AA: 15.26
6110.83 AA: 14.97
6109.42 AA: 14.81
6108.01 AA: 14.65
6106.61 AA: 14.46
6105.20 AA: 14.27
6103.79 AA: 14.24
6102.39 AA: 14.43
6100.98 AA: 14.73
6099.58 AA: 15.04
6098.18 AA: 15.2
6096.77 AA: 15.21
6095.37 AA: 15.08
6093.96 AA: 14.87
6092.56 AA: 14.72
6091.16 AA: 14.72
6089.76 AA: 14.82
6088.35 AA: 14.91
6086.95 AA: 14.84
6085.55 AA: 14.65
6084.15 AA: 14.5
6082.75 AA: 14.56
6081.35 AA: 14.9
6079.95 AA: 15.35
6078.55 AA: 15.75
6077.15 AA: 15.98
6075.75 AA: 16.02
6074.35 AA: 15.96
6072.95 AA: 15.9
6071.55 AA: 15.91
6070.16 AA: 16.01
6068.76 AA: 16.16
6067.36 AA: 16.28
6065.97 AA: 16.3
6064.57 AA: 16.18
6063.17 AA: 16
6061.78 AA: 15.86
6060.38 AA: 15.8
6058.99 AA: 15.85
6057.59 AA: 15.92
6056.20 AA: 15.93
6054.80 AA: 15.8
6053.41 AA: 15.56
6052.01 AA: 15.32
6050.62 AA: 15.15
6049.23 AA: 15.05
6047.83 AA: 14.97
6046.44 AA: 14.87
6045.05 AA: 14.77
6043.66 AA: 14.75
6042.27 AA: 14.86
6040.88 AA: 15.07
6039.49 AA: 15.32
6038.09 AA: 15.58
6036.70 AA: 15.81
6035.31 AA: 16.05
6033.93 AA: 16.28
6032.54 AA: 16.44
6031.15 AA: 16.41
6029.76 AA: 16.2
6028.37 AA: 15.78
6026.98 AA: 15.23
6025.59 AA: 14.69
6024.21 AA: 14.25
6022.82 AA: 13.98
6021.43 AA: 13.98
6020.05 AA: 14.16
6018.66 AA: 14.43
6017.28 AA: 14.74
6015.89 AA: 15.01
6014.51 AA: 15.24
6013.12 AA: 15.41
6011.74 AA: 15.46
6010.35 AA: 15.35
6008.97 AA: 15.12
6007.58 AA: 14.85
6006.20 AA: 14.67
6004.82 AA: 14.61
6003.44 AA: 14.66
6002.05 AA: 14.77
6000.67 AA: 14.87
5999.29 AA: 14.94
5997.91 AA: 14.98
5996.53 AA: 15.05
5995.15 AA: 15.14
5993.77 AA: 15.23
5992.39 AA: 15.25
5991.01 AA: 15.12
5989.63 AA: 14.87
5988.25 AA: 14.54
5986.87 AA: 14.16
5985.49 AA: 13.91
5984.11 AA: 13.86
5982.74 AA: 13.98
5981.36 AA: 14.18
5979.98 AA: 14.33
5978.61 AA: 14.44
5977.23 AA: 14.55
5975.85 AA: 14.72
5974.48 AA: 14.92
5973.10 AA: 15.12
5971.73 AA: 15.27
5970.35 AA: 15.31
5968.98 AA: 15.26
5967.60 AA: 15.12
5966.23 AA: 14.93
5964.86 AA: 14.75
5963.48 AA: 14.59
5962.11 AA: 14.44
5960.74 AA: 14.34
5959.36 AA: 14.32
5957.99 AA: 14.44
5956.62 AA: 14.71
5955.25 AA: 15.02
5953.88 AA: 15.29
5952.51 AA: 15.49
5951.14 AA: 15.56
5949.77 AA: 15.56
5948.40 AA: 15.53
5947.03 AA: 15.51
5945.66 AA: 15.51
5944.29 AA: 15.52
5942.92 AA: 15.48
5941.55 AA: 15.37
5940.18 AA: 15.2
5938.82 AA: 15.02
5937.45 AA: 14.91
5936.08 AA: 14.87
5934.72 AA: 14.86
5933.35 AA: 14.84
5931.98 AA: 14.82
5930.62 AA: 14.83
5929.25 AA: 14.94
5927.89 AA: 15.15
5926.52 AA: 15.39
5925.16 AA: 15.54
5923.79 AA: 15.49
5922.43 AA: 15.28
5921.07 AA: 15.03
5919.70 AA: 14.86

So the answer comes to 0.118 mag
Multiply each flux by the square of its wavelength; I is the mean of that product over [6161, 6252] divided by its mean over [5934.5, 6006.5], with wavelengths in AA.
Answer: 1.1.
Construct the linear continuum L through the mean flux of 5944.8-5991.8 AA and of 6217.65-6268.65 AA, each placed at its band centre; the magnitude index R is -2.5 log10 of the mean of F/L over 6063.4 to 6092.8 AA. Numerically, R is -0.06 mag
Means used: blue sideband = 14.8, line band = 15.5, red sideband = 14.3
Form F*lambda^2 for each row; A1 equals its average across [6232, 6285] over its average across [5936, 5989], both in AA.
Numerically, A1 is 1.1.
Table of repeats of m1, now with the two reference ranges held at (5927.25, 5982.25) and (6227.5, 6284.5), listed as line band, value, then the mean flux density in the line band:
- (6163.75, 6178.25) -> 0.07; 13.7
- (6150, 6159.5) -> 0.01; 14.6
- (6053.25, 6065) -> -0.07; 15.9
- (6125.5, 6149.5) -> -0.05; 15.5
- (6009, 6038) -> -0.03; 15.3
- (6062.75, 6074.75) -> -0.09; 16.1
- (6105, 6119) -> -0.04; 15.3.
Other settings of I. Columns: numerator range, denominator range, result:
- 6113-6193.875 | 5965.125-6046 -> 1.03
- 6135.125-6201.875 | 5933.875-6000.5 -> 1.05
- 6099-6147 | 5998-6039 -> 1.03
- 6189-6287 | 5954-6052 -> 1.07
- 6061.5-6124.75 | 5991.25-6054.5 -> 1.03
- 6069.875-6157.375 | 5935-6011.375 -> 1.06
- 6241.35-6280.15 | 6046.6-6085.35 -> 0.99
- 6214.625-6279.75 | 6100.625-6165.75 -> 1.02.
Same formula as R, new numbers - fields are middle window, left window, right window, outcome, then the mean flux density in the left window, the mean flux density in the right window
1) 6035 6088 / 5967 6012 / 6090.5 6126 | -0.05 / 14.8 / 14.8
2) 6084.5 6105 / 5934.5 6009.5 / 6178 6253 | 0.00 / 14.9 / 14.8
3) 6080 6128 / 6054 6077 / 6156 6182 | 0.03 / 16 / 13.9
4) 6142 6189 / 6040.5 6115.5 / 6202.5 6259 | 0.03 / 15.3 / 14.6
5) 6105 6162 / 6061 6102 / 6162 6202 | -0.01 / 15.4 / 14.4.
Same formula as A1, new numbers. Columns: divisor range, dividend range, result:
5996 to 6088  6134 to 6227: 1.01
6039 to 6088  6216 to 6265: 0.98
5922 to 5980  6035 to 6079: 1.08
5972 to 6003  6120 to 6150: 1.08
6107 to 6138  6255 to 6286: 1.03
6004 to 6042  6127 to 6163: 1.03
